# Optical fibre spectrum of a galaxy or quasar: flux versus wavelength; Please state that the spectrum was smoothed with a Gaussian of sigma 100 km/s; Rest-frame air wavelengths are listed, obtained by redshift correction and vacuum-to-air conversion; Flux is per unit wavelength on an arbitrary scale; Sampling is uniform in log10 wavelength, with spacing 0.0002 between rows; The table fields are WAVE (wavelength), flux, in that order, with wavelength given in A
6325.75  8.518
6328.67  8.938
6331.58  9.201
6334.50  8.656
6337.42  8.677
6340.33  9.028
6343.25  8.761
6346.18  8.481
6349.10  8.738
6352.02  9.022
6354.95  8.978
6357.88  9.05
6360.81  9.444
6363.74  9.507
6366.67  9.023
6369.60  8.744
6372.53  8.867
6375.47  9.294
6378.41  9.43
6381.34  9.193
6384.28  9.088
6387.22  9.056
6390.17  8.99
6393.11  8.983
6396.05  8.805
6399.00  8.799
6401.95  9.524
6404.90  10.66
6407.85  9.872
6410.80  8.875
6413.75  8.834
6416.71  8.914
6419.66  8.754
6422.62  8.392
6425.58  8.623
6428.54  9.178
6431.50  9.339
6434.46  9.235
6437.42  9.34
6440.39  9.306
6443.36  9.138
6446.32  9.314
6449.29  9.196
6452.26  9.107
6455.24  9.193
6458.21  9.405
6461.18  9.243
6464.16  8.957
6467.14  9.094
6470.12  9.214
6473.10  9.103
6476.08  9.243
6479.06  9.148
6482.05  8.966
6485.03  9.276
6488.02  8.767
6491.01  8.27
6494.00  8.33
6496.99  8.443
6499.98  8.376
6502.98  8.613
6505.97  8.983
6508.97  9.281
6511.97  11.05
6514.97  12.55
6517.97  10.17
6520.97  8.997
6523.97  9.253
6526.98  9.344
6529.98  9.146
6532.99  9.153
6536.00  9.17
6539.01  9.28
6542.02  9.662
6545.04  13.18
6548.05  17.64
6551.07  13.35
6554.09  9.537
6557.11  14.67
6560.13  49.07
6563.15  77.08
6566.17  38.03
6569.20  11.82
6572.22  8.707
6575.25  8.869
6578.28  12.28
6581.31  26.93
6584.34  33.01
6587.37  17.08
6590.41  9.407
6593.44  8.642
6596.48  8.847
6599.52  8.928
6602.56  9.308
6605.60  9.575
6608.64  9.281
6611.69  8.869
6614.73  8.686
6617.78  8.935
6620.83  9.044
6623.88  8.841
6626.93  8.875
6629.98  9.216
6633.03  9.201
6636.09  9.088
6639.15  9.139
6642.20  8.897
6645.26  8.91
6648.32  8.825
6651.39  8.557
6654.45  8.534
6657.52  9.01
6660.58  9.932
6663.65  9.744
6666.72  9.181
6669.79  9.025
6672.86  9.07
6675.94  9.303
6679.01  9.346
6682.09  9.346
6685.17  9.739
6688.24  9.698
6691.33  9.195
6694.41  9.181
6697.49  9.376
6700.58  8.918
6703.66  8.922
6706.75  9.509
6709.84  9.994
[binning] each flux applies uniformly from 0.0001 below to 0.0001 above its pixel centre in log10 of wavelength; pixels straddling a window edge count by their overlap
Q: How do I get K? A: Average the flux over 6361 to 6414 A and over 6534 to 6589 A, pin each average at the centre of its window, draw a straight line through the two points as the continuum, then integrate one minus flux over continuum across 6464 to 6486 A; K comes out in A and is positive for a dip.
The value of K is 8.7 A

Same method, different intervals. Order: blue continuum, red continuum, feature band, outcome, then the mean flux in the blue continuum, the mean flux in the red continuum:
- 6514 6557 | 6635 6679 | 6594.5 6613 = 1.4 A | 10.9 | 9.1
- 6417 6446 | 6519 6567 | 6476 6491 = 5.1 A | 9.04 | 18.8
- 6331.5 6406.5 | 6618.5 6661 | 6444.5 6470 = -0.4 A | 9.08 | 8.98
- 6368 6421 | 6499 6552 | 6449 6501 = 5.0 A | 9.15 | 10.4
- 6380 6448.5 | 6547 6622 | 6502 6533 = 9.8 A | 9.14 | 17.5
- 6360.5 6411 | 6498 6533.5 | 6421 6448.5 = 0.8 A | 9.24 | 9.57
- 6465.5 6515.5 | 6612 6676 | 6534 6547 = -2.0 A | 9.15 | 9.04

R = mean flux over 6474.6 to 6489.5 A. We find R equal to 9.08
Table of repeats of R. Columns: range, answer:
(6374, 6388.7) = 9.21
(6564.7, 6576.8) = 16.8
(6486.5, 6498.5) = 8.45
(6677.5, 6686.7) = 9.47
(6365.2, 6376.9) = 8.98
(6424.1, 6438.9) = 9.15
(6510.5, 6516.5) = 11.8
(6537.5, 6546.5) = 10.7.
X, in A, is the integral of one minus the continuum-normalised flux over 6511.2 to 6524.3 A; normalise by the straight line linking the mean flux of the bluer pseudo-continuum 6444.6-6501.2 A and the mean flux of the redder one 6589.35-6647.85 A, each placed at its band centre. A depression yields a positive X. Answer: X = -2.1 A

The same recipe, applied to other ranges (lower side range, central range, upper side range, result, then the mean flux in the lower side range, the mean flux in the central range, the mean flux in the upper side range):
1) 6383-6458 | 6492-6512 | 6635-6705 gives 0.7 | 9.14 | 8.84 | 9.17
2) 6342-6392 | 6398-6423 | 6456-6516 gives -0.4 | 9.04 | 9.22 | 9.19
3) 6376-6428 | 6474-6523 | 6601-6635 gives -1.0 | 9.11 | 9.28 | 9.08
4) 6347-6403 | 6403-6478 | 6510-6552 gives 4.7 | 9.07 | 9.18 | 10.8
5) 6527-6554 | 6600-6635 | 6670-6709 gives 3.8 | 11.1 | 9.07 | 9.3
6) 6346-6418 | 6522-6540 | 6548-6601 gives 8.9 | 9.14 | 9.22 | 20.9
